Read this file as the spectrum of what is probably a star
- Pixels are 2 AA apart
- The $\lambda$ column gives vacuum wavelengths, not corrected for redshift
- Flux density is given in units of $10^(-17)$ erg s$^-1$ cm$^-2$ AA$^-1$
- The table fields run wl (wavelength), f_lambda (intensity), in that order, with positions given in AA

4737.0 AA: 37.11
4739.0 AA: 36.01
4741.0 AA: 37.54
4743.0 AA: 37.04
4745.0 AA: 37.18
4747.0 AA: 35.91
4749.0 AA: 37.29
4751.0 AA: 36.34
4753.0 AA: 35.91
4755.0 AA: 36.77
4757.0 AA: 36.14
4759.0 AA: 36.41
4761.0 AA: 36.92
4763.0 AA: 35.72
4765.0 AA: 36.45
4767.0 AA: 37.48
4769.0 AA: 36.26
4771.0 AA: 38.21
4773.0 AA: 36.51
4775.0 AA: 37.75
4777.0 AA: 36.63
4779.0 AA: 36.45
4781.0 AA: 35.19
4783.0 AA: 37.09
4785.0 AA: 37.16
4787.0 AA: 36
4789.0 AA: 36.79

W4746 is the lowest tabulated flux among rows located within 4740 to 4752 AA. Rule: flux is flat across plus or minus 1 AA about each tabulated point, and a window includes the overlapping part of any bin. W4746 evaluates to 35.91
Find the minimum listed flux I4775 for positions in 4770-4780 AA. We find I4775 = 36.45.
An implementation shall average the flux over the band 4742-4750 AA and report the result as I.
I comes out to 36.9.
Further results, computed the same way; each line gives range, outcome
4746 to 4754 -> 36.4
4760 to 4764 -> 36.3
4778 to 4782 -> 35.8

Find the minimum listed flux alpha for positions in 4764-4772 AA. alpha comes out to 36.26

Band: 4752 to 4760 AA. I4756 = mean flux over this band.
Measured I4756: 36.3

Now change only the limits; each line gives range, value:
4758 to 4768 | 36.6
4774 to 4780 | 36.9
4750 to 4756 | 36.3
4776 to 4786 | 36.5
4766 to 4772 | 37.3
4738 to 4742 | 36.8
